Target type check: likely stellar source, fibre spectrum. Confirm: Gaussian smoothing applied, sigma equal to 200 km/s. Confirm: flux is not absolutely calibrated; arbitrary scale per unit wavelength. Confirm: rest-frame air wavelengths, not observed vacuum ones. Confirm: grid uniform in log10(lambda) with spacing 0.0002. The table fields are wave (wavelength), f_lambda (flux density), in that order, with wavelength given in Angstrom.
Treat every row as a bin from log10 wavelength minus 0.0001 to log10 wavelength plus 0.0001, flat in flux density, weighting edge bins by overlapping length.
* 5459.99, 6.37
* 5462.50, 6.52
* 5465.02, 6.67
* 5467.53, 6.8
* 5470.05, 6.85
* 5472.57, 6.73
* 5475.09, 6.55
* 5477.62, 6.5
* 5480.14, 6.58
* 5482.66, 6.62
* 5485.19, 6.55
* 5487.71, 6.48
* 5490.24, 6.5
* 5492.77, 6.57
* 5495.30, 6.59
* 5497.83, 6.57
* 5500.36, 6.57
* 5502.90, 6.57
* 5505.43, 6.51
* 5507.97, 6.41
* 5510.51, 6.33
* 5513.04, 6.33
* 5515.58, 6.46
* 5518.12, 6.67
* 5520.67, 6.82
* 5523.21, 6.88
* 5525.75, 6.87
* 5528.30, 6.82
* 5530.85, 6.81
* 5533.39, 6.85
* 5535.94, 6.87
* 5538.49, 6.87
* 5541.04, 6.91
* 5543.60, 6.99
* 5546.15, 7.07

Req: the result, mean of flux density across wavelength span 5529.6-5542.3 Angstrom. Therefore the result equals 6.87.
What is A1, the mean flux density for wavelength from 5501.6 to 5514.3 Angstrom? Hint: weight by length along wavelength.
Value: 6.43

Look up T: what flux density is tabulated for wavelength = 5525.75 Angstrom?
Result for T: 6.87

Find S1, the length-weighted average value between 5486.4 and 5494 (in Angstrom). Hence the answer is 6.52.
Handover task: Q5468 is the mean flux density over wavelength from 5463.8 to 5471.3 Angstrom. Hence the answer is 6.78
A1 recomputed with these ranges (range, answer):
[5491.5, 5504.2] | 6.57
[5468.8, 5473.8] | 6.79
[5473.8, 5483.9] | 6.56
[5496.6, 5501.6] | 6.57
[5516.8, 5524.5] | 6.79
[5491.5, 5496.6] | 6.58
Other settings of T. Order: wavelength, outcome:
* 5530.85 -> 6.81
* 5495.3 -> 6.59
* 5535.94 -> 6.87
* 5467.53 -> 6.8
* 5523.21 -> 6.88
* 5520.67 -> 6.82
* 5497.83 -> 6.57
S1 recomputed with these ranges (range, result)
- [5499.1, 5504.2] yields 6.57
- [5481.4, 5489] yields 6.55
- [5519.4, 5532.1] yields 6.84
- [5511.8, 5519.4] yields 6.48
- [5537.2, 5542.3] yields 6.89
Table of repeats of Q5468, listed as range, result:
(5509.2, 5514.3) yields 6.34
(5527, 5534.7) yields 6.83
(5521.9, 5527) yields 6.88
